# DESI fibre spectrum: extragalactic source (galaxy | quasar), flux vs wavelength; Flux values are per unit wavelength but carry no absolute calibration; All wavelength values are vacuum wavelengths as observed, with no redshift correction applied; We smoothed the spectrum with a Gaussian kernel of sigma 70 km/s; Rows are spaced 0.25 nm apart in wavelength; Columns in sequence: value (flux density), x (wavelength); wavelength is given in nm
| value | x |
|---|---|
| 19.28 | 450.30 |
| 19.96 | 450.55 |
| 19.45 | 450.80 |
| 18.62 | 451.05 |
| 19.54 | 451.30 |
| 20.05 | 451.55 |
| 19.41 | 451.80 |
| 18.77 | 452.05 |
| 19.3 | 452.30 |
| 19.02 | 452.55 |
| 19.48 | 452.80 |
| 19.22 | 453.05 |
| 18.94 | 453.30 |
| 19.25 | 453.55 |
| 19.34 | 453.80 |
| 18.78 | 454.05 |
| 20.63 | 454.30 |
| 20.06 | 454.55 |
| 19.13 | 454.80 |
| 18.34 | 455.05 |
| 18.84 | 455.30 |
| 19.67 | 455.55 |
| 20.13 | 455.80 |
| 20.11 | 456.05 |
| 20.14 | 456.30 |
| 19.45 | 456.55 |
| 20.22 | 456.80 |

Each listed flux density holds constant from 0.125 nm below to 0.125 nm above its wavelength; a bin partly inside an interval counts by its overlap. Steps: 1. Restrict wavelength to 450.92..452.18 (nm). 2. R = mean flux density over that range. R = 19.3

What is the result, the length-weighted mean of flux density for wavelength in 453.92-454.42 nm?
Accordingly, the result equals 19.7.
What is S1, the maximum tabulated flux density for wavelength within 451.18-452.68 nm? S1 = 20.05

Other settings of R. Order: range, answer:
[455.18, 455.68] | 19.3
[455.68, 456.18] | 20.1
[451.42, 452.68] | 19.3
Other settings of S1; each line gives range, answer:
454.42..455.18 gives 20.06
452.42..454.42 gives 20.63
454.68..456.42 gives 20.14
